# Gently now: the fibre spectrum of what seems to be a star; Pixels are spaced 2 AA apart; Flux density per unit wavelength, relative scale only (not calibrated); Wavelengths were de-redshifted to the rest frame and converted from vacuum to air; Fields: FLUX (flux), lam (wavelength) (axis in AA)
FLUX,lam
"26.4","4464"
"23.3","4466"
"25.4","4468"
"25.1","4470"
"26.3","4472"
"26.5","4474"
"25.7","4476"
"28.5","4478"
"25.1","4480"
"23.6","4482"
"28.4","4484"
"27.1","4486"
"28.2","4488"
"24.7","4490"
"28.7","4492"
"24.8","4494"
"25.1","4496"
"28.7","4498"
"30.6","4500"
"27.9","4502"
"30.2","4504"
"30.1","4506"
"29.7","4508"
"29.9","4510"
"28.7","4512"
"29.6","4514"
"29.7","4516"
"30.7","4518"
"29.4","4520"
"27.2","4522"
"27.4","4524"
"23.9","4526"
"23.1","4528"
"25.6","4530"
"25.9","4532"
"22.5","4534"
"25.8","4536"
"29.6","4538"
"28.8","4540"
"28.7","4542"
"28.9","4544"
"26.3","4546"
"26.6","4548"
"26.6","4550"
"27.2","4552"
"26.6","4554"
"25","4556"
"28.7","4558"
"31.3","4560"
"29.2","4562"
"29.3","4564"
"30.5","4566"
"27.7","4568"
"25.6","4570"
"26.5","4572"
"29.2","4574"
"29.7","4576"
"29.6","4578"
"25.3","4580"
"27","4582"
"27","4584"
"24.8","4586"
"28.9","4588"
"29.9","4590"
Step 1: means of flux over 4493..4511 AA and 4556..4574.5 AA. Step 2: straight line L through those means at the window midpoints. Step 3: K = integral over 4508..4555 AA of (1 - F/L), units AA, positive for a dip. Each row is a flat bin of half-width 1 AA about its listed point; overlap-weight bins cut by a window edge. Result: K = 1.9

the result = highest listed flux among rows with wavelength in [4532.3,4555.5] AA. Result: 29.6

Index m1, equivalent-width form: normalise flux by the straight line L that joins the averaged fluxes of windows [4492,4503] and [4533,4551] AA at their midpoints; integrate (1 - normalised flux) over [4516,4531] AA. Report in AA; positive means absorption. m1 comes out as 0.2 AA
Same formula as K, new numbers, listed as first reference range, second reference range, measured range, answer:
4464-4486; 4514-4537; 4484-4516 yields -2.53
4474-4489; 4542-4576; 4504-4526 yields -1.50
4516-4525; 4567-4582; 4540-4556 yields 0.55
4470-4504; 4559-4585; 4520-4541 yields 1.13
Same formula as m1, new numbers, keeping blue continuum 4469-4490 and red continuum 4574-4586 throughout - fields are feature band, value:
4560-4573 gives -0.45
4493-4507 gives -0.83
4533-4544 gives -0.06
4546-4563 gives -0.18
